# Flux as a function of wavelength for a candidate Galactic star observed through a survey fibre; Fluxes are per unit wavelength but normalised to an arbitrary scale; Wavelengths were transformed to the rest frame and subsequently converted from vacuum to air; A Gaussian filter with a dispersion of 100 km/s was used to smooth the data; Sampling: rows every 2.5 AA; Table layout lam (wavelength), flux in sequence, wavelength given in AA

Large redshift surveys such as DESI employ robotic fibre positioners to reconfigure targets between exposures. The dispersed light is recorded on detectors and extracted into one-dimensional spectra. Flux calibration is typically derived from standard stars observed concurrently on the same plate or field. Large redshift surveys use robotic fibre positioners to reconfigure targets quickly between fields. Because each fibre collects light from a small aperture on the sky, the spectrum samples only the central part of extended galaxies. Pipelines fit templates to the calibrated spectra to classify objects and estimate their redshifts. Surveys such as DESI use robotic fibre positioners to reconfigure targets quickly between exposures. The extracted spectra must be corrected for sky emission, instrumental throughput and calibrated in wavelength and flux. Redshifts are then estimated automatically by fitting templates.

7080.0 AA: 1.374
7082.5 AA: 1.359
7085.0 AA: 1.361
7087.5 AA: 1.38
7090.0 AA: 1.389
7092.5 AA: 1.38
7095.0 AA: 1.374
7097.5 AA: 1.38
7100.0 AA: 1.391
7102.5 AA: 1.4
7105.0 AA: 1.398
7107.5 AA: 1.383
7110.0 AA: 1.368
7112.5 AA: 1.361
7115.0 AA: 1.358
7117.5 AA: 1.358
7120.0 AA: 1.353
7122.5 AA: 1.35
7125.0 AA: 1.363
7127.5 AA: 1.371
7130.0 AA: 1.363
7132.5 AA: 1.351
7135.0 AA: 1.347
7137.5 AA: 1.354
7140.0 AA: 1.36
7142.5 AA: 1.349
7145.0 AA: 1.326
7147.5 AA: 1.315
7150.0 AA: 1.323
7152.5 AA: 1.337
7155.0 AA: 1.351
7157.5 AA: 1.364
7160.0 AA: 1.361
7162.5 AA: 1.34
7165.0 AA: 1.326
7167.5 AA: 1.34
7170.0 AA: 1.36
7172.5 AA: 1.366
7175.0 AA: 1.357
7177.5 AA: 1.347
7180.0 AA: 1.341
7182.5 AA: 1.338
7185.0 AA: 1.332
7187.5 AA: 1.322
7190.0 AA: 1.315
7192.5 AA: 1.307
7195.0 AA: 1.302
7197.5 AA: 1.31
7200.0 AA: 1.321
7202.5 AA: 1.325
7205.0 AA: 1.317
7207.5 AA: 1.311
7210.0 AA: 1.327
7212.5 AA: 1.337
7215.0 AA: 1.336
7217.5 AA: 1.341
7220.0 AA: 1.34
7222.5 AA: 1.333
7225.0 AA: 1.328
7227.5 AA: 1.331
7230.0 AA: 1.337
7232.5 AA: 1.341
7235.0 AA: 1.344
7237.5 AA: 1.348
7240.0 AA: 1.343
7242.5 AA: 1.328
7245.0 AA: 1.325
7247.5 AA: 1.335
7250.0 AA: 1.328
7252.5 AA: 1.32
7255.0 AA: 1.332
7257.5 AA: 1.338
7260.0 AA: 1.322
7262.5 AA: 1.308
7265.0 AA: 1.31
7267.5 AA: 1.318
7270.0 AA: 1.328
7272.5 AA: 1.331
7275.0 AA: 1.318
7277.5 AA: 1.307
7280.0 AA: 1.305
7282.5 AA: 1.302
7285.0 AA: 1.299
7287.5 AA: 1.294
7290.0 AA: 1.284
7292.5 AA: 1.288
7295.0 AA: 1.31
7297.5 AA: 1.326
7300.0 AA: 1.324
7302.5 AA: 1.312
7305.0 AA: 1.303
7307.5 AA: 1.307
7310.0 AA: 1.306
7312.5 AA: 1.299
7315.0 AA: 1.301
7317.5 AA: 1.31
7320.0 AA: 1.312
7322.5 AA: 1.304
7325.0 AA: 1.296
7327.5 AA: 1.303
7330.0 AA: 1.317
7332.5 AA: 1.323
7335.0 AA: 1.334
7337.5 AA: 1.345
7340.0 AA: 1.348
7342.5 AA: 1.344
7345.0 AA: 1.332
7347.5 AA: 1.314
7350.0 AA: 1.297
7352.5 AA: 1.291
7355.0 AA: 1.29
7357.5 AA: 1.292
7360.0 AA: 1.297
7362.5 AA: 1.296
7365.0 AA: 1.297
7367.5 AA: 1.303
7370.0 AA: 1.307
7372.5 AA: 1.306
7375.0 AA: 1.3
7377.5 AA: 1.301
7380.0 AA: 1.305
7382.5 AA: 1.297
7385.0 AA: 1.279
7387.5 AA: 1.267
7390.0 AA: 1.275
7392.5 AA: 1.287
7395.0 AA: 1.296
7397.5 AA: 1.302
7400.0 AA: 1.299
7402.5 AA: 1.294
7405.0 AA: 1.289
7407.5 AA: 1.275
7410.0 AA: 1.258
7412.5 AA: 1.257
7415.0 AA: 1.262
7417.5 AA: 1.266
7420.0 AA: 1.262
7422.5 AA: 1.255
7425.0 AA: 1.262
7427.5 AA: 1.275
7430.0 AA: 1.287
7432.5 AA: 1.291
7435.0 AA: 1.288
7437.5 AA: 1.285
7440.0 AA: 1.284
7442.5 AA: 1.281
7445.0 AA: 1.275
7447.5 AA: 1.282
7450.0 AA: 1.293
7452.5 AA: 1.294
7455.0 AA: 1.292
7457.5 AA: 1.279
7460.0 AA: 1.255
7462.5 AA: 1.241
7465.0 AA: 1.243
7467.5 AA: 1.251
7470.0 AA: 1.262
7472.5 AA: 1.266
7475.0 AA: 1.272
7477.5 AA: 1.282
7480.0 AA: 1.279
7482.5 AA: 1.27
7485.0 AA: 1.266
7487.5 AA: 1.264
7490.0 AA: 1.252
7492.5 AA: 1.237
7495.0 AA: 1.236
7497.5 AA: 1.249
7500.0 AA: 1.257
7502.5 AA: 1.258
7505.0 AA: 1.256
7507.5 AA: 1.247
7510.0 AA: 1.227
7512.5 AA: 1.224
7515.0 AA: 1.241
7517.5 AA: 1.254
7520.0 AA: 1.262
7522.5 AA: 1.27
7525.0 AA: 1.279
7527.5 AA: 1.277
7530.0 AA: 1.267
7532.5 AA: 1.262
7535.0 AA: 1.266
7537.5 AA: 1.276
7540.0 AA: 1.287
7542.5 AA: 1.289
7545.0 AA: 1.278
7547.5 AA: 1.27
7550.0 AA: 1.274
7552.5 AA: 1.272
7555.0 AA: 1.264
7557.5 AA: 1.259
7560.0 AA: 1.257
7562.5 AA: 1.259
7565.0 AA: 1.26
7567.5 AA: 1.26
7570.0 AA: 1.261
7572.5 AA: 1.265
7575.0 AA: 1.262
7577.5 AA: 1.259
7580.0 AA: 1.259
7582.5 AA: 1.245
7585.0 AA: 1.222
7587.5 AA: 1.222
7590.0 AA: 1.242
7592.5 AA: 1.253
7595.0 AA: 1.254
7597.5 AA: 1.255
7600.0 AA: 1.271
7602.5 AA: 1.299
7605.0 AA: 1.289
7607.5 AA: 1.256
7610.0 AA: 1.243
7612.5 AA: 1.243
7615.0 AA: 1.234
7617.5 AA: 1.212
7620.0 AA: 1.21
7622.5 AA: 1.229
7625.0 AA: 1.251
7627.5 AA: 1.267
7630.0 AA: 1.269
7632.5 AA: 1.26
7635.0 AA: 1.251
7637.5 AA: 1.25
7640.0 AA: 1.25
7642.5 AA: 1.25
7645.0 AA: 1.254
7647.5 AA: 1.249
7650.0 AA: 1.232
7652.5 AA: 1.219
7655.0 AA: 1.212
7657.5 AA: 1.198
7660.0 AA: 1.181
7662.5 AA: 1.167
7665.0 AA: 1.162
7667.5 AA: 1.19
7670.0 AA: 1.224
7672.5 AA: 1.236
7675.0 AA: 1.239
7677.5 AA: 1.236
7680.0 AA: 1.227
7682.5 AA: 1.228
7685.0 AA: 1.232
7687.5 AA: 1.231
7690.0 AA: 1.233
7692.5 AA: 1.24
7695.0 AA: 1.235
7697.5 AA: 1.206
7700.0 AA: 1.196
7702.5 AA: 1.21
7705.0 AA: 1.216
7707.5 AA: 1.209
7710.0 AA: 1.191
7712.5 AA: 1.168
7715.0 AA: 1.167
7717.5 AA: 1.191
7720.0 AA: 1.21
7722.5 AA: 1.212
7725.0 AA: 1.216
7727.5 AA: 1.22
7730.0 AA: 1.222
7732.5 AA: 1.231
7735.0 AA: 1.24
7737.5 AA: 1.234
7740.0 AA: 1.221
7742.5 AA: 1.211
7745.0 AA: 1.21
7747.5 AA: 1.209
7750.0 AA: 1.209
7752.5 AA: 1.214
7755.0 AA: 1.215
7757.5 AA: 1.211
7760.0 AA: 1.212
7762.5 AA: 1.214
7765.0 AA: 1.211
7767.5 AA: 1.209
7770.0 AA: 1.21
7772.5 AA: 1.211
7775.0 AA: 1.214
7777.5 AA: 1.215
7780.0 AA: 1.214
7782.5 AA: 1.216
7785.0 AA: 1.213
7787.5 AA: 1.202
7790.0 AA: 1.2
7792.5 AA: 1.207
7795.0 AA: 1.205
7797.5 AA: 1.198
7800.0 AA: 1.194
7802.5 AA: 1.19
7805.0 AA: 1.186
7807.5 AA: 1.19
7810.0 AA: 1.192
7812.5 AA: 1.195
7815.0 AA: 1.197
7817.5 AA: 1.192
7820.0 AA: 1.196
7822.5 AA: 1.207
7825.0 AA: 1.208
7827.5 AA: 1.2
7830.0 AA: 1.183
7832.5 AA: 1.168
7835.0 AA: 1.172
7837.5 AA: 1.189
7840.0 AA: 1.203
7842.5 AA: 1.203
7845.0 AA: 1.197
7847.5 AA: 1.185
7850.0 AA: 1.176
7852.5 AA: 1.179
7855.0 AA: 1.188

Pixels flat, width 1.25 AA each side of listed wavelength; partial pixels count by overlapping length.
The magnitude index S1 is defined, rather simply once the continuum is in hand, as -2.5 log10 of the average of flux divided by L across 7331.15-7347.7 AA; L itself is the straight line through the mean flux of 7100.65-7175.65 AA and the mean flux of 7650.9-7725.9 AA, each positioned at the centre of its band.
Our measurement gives -0.03 mag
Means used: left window 1.36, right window 1.21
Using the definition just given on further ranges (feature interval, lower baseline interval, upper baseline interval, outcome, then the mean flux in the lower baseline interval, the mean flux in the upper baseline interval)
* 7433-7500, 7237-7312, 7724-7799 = 0.01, 1.32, 1.21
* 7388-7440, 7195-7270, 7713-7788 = 0.01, 1.33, 1.21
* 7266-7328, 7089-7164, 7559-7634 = 0.01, 1.36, 1.25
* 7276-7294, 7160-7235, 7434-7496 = 0.01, 1.33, 1.27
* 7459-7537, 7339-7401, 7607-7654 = 0.01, 1.3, 1.24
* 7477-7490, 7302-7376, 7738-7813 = 0.01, 1.31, 1.21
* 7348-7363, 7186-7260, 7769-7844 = 0.00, 1.33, 1.2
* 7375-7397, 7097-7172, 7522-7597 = 0.01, 1.36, 1.26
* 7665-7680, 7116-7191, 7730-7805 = 0.01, 1.35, 1.21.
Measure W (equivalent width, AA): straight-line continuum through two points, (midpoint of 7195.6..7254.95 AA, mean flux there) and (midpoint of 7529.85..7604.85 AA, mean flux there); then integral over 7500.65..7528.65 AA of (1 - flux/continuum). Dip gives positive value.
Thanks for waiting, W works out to 0.4 AA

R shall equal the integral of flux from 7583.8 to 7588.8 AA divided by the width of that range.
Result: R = 1.22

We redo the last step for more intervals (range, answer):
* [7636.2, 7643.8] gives 1.25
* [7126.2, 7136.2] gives 1.36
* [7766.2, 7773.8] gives 1.21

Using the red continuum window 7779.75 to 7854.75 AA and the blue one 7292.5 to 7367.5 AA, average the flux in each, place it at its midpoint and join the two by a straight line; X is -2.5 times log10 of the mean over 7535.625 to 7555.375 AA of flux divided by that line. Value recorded -0.01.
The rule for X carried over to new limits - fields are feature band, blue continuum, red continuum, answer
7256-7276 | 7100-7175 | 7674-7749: 0.00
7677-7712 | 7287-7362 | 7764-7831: 0.01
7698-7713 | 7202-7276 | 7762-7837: 0.02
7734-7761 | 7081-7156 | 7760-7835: 0.00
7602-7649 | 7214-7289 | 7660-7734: -0.02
